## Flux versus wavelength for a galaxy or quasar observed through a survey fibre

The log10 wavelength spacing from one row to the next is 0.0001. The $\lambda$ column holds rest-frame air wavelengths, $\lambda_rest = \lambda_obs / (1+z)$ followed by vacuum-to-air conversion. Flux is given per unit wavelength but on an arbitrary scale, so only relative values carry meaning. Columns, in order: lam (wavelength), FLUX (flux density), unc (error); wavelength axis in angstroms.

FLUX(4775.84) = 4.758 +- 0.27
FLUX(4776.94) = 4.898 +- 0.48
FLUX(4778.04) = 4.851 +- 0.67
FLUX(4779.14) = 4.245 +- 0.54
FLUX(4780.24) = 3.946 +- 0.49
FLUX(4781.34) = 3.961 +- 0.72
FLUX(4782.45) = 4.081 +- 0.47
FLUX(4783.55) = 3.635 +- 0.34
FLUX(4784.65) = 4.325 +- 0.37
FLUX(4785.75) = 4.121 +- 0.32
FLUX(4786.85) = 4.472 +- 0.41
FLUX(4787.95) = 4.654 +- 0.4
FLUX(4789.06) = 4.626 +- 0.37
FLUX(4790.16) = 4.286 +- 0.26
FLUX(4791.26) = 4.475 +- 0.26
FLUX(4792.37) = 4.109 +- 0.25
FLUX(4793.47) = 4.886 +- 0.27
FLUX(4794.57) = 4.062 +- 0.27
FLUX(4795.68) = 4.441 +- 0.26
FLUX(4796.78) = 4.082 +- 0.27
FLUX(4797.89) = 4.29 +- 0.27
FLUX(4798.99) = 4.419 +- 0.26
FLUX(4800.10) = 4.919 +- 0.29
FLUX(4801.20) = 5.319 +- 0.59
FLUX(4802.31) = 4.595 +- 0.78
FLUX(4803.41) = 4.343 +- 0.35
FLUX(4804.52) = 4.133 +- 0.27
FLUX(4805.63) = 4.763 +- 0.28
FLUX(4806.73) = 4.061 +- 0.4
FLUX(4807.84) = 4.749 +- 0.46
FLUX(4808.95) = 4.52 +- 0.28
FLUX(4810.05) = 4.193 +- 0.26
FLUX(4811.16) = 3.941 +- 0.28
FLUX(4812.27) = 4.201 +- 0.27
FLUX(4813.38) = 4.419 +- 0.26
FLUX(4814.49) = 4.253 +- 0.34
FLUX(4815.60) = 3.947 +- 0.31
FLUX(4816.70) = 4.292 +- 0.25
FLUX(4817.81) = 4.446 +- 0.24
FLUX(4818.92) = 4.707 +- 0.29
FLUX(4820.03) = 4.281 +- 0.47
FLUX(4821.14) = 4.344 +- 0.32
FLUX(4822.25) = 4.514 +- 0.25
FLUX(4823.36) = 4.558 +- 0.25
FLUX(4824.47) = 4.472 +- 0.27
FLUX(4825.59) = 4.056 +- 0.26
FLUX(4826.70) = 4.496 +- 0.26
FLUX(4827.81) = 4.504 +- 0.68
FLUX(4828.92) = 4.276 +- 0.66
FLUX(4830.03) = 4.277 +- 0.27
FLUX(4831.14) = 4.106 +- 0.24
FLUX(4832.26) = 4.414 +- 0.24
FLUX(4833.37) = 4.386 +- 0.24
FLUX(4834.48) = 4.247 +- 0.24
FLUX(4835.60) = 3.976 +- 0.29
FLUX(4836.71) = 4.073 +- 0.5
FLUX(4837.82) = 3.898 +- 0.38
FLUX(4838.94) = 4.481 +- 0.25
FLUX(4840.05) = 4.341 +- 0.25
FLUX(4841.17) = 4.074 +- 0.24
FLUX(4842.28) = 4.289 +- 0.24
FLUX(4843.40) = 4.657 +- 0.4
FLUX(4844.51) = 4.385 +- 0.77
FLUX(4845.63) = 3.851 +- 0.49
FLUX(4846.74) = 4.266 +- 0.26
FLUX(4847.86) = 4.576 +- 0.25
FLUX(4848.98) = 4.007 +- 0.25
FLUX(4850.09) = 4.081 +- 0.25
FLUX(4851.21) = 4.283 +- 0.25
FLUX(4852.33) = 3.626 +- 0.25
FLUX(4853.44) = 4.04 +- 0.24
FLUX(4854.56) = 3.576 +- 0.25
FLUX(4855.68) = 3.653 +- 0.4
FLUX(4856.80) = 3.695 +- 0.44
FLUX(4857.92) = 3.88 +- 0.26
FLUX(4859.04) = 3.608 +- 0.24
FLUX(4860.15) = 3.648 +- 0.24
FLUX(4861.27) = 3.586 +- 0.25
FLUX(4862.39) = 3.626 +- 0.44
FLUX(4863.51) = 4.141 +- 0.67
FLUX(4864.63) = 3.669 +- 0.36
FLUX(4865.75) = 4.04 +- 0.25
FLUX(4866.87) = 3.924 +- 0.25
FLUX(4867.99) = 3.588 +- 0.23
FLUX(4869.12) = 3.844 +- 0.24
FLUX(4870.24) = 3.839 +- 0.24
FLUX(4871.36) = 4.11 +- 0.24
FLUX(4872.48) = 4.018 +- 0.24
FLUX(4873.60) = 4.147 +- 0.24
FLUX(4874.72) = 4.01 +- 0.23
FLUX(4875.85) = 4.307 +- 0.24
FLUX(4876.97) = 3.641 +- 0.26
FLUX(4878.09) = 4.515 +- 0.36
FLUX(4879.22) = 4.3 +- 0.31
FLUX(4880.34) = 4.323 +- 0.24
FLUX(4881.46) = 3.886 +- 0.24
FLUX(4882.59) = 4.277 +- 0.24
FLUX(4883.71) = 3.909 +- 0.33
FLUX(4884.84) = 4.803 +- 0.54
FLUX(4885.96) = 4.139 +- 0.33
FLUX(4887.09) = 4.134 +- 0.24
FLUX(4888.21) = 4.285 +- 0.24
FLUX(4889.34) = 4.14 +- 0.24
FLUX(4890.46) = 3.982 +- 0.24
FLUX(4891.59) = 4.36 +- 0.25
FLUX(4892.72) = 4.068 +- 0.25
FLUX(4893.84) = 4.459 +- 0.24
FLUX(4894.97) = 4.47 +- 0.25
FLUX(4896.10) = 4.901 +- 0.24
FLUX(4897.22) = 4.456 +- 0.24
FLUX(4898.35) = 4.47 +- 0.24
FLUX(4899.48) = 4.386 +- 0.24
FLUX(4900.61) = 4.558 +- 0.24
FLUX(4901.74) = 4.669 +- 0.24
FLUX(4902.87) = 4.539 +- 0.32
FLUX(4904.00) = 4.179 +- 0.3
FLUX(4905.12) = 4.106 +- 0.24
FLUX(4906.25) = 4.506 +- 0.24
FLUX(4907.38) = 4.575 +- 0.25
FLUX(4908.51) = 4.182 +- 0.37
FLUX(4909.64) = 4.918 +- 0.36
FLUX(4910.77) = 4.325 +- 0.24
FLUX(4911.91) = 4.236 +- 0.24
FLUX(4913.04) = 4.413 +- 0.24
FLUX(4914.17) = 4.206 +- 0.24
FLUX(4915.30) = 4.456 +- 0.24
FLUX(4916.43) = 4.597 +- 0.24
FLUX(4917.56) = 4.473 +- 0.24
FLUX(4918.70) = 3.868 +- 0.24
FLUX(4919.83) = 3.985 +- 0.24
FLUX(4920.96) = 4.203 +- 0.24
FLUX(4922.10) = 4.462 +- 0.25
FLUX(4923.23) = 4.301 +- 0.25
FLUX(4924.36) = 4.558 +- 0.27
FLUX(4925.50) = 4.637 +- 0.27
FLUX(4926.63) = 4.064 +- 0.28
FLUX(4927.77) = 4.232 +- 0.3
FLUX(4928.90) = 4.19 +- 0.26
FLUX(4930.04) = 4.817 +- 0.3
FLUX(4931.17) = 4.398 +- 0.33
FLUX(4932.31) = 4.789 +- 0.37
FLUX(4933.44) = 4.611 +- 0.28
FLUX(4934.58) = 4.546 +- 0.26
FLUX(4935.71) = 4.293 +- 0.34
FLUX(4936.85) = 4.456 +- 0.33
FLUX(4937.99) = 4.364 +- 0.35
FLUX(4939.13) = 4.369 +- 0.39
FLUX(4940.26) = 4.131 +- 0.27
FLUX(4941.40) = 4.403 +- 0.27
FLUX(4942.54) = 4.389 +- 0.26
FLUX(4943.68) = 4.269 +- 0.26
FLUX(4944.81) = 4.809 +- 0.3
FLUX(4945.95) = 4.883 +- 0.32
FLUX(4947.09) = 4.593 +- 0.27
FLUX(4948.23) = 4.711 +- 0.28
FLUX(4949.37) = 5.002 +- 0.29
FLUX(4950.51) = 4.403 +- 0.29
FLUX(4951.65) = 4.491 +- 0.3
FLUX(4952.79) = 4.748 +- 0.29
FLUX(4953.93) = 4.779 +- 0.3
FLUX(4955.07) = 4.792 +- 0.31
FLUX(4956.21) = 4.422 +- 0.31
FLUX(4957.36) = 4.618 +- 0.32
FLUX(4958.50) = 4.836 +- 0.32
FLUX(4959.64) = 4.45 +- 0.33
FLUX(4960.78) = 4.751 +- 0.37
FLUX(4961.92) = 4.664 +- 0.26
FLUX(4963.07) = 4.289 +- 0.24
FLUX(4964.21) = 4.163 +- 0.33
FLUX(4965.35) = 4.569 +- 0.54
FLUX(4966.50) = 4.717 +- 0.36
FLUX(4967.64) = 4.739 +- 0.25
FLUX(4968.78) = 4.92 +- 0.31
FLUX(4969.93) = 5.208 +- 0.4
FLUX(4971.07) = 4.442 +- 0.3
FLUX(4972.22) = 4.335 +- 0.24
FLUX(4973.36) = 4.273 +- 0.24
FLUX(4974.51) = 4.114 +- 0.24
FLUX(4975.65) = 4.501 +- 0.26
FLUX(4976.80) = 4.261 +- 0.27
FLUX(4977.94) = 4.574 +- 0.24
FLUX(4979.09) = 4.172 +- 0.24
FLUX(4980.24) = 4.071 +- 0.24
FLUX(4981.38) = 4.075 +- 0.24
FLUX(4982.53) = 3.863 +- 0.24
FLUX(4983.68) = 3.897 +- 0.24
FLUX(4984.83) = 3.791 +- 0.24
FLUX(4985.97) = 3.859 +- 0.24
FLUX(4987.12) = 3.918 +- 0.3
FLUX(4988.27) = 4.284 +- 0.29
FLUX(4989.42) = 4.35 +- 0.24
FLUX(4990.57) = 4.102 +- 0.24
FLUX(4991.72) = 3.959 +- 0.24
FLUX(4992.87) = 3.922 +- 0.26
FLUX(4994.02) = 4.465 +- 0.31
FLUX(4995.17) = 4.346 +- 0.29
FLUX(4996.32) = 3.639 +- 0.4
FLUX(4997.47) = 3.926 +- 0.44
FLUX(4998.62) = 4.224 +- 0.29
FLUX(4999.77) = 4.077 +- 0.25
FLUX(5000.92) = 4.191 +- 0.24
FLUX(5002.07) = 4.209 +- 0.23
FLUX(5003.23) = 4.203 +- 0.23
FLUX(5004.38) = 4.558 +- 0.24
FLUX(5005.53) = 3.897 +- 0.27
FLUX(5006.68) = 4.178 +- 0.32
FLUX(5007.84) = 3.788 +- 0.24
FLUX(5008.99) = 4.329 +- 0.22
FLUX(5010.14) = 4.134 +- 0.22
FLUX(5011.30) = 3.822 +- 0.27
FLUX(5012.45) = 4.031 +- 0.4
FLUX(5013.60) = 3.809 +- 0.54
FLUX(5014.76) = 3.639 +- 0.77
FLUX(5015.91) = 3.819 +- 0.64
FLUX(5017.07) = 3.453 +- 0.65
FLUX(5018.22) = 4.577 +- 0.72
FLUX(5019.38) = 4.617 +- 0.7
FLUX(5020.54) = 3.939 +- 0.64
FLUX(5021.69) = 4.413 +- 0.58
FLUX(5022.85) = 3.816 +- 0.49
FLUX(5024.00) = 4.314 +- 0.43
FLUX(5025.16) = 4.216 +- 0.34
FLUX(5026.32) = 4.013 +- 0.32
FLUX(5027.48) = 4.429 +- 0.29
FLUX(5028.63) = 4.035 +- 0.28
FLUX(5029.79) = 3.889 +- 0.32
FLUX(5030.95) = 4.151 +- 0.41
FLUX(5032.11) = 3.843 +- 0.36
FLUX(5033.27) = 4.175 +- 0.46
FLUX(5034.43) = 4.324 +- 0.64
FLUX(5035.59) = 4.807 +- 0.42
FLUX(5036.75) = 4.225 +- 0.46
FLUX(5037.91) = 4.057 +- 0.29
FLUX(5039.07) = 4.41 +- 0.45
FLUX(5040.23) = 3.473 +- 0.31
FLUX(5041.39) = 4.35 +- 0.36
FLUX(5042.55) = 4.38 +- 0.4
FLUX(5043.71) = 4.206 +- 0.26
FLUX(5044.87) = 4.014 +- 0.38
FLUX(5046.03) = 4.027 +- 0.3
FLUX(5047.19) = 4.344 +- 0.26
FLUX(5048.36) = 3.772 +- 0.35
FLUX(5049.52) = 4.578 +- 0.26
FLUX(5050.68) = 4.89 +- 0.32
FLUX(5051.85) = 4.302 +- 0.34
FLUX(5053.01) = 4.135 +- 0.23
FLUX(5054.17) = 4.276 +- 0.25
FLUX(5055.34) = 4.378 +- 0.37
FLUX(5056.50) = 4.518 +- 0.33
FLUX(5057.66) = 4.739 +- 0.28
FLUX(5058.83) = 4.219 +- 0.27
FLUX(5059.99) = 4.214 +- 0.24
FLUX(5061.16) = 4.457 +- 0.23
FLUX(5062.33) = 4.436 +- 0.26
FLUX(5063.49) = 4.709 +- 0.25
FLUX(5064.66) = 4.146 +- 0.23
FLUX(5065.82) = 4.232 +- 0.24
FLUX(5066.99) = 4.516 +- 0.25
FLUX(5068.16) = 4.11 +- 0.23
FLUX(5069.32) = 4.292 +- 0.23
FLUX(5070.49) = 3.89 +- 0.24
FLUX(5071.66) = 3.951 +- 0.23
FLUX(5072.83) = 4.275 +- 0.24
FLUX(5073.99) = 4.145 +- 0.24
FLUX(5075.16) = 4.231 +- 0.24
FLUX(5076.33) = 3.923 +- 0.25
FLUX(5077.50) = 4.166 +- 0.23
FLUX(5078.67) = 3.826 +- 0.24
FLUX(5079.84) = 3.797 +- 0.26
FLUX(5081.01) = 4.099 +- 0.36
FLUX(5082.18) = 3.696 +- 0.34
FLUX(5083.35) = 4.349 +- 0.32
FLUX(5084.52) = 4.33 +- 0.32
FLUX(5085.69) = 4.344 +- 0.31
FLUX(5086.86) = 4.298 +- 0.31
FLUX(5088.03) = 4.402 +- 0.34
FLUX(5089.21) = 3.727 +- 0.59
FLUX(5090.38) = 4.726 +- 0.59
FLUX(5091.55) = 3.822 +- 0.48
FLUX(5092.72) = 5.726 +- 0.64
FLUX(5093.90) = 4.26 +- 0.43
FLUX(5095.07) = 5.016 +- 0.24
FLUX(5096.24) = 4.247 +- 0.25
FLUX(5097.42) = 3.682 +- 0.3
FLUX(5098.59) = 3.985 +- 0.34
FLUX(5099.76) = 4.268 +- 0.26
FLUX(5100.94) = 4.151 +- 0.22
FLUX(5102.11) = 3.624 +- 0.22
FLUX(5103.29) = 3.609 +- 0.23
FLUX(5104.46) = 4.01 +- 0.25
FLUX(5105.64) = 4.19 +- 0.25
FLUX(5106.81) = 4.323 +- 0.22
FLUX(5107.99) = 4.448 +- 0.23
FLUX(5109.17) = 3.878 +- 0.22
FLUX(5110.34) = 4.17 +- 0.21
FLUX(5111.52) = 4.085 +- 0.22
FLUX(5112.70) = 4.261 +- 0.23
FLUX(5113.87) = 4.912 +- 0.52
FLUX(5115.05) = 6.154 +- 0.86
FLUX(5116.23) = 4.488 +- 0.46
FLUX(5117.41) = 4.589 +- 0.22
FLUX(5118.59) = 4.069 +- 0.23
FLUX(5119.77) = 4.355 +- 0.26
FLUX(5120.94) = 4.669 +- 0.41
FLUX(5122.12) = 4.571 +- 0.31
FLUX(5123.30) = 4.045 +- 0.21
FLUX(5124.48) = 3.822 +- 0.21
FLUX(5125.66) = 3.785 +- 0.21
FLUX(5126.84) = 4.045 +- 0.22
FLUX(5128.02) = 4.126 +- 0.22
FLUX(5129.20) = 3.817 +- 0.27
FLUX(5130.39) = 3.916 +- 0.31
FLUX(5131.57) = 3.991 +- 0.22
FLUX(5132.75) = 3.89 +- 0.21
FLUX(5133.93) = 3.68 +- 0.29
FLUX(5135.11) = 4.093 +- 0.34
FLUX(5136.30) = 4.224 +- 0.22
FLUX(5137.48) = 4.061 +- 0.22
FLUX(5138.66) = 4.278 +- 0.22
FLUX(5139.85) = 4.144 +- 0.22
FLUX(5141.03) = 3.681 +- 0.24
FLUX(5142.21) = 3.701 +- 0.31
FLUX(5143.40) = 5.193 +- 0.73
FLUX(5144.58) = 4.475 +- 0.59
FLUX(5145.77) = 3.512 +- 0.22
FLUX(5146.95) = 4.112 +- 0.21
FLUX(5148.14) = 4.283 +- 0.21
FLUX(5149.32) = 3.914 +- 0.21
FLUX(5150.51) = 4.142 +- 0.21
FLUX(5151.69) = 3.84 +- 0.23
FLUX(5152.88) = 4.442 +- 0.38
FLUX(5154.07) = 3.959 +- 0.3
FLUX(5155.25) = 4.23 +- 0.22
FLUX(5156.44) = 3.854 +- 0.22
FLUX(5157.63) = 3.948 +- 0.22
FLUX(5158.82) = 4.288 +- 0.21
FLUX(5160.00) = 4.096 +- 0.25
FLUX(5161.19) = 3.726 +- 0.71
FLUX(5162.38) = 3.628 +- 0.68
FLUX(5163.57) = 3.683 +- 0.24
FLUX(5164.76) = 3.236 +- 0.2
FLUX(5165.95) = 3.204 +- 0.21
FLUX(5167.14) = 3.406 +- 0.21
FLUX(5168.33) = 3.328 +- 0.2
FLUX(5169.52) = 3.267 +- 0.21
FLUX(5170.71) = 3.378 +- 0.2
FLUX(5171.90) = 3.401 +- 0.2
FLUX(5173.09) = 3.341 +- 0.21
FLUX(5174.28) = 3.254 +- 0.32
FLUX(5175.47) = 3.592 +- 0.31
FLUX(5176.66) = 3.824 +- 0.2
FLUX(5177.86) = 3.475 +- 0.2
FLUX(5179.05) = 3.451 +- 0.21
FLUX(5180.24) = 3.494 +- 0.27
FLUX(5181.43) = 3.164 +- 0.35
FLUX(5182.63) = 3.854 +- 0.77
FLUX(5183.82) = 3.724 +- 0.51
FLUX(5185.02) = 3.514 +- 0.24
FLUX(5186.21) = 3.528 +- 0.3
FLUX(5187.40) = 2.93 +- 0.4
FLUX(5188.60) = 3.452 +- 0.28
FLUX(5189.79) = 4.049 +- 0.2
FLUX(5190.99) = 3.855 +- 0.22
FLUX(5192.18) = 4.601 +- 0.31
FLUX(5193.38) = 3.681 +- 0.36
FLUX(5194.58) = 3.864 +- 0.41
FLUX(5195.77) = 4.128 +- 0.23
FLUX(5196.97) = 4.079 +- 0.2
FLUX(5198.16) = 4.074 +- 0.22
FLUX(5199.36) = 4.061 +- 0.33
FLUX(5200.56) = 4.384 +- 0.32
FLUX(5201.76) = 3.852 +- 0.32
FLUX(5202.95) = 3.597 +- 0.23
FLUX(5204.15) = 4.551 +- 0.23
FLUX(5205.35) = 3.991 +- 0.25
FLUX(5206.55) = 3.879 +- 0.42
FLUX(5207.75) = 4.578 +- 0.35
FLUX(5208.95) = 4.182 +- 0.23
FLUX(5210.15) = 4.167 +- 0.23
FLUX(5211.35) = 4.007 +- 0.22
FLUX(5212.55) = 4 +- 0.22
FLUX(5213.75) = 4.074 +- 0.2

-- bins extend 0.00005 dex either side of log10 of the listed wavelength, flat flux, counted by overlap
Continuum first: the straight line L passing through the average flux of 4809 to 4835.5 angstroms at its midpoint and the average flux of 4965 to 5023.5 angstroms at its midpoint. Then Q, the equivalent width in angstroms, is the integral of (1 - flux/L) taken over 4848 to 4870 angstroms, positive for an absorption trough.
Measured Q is 2.3 angstroms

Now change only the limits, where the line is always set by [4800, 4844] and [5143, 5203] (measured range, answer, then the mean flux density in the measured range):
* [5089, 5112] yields -1.8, 4.21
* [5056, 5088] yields -2.2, 4.22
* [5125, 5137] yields -0.3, 3.96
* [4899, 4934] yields -1.6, 4.4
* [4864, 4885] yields 1.1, 4.05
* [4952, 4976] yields -2.7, 4.59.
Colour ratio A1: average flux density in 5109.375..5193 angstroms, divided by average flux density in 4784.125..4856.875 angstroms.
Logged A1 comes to 0.9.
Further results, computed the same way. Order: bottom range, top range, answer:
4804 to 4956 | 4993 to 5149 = 0.98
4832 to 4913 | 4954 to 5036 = 1.02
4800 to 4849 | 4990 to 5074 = 0.96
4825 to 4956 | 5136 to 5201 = 0.89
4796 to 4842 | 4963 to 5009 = 0.97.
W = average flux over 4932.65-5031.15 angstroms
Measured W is 4.29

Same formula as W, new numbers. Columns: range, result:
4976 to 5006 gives 4.11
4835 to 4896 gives 4.07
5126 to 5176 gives 3.87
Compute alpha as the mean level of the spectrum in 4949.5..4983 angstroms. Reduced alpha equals 4.5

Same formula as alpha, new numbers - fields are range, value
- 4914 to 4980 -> 4.49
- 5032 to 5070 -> 4.29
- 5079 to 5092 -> 4.14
